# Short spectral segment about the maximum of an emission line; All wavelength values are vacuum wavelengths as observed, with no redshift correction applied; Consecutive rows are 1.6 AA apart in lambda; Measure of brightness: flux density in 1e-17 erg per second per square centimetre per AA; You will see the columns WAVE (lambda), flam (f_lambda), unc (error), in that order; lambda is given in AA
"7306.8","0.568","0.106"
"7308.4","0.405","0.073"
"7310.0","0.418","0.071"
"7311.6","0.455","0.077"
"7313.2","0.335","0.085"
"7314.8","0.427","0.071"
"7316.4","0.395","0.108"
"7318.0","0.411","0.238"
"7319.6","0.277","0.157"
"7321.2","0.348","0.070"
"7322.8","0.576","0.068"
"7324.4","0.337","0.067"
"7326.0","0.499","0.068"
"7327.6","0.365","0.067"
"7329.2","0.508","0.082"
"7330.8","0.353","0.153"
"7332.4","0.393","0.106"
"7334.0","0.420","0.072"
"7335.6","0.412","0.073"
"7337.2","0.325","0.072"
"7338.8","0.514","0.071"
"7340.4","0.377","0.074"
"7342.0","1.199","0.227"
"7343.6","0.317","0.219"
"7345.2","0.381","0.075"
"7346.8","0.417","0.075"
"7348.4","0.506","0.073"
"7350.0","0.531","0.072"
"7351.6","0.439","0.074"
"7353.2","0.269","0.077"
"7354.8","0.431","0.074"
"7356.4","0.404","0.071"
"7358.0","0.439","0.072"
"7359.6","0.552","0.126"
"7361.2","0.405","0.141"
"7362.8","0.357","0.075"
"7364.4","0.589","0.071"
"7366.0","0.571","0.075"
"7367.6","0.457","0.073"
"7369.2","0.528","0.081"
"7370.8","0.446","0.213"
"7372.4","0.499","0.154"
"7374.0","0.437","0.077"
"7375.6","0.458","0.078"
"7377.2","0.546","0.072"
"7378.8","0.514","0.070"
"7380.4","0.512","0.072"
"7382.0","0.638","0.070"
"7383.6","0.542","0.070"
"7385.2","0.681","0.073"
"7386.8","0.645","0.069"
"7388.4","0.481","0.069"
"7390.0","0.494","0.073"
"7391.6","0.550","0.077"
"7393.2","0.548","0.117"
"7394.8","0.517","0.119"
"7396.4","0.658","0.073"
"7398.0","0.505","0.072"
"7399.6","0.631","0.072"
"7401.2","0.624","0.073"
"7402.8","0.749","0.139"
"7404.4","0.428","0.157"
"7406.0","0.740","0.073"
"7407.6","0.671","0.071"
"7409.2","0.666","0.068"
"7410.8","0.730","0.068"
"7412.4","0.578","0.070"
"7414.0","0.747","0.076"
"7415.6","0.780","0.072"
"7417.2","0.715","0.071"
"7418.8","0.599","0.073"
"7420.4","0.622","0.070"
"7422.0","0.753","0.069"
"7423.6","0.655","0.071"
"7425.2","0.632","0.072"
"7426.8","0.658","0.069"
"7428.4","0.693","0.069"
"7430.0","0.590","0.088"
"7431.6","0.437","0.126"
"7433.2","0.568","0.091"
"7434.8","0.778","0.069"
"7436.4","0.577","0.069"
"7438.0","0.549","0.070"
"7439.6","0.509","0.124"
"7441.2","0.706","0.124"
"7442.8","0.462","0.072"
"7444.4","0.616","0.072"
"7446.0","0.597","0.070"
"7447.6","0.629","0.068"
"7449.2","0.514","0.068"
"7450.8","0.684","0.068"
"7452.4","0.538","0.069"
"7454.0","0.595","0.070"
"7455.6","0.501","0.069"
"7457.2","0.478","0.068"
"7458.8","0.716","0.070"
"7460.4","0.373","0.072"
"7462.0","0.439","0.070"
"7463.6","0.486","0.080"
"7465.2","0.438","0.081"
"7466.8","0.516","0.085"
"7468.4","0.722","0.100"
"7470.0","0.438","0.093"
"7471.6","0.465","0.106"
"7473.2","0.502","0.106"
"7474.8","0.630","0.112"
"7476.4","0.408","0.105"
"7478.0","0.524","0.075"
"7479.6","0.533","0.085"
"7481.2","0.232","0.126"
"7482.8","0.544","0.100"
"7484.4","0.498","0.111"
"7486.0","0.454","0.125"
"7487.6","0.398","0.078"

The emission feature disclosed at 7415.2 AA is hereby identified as Mg II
